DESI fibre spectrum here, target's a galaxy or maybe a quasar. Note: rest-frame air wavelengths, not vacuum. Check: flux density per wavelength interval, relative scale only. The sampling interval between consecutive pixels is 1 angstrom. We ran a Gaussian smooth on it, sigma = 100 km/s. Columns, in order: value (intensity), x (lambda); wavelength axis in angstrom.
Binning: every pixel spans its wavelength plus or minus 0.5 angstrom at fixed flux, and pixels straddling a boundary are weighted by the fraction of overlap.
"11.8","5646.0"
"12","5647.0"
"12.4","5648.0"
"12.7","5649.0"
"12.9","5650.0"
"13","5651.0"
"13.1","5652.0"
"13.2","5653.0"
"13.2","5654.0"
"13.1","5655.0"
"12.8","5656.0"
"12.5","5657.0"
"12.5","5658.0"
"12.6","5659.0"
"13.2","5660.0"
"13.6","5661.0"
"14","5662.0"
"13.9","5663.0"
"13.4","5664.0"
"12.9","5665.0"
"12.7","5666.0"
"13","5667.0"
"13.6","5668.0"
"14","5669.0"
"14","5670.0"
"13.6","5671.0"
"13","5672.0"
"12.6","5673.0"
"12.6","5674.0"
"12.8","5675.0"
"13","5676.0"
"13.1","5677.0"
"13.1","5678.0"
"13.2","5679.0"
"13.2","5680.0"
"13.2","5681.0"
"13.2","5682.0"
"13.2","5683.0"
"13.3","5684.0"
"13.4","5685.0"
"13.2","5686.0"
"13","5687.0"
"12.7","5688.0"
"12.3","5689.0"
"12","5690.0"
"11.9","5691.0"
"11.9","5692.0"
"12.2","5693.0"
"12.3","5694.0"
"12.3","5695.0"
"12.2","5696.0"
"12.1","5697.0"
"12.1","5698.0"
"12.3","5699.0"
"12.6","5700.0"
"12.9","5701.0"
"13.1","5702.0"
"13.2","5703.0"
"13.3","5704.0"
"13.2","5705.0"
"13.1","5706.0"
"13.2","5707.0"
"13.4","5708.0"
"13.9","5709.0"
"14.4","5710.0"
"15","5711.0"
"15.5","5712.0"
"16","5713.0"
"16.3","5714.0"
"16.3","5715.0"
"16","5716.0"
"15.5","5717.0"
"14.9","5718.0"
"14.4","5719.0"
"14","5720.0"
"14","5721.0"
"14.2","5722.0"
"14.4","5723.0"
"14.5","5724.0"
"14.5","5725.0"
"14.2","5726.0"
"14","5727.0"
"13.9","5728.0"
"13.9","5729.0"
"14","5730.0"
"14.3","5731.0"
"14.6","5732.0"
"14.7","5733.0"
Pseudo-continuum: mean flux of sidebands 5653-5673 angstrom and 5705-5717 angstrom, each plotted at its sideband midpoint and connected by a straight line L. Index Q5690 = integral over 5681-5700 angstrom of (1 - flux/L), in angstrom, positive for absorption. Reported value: 2.1 angstrom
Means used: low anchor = 13.2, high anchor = 14.8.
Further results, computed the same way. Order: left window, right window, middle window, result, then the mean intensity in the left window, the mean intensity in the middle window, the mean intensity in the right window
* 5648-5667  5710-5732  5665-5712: 2.9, 13.1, 13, 14.7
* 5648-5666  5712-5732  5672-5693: 1.3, 13.1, 12.8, 14.7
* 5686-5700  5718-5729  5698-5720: -1.4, 12.3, 14.2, 14.2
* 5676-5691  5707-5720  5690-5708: 1.9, 13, 12.6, 15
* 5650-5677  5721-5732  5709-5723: -1.0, 13.1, 15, 14.2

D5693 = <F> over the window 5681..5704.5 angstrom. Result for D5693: 12.7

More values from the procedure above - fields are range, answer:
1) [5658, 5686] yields 13.2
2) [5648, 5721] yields 13.3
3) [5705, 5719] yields 14.8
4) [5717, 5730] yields 14.3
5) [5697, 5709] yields 13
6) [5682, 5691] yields 12.9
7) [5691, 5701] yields 12.2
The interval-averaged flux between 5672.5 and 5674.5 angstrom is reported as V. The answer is 12.6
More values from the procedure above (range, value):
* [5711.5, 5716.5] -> 16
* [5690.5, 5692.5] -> 11.9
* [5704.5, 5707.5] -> 13.2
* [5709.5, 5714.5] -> 15.4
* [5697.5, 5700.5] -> 12.3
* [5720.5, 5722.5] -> 14.1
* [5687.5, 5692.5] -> 12.2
